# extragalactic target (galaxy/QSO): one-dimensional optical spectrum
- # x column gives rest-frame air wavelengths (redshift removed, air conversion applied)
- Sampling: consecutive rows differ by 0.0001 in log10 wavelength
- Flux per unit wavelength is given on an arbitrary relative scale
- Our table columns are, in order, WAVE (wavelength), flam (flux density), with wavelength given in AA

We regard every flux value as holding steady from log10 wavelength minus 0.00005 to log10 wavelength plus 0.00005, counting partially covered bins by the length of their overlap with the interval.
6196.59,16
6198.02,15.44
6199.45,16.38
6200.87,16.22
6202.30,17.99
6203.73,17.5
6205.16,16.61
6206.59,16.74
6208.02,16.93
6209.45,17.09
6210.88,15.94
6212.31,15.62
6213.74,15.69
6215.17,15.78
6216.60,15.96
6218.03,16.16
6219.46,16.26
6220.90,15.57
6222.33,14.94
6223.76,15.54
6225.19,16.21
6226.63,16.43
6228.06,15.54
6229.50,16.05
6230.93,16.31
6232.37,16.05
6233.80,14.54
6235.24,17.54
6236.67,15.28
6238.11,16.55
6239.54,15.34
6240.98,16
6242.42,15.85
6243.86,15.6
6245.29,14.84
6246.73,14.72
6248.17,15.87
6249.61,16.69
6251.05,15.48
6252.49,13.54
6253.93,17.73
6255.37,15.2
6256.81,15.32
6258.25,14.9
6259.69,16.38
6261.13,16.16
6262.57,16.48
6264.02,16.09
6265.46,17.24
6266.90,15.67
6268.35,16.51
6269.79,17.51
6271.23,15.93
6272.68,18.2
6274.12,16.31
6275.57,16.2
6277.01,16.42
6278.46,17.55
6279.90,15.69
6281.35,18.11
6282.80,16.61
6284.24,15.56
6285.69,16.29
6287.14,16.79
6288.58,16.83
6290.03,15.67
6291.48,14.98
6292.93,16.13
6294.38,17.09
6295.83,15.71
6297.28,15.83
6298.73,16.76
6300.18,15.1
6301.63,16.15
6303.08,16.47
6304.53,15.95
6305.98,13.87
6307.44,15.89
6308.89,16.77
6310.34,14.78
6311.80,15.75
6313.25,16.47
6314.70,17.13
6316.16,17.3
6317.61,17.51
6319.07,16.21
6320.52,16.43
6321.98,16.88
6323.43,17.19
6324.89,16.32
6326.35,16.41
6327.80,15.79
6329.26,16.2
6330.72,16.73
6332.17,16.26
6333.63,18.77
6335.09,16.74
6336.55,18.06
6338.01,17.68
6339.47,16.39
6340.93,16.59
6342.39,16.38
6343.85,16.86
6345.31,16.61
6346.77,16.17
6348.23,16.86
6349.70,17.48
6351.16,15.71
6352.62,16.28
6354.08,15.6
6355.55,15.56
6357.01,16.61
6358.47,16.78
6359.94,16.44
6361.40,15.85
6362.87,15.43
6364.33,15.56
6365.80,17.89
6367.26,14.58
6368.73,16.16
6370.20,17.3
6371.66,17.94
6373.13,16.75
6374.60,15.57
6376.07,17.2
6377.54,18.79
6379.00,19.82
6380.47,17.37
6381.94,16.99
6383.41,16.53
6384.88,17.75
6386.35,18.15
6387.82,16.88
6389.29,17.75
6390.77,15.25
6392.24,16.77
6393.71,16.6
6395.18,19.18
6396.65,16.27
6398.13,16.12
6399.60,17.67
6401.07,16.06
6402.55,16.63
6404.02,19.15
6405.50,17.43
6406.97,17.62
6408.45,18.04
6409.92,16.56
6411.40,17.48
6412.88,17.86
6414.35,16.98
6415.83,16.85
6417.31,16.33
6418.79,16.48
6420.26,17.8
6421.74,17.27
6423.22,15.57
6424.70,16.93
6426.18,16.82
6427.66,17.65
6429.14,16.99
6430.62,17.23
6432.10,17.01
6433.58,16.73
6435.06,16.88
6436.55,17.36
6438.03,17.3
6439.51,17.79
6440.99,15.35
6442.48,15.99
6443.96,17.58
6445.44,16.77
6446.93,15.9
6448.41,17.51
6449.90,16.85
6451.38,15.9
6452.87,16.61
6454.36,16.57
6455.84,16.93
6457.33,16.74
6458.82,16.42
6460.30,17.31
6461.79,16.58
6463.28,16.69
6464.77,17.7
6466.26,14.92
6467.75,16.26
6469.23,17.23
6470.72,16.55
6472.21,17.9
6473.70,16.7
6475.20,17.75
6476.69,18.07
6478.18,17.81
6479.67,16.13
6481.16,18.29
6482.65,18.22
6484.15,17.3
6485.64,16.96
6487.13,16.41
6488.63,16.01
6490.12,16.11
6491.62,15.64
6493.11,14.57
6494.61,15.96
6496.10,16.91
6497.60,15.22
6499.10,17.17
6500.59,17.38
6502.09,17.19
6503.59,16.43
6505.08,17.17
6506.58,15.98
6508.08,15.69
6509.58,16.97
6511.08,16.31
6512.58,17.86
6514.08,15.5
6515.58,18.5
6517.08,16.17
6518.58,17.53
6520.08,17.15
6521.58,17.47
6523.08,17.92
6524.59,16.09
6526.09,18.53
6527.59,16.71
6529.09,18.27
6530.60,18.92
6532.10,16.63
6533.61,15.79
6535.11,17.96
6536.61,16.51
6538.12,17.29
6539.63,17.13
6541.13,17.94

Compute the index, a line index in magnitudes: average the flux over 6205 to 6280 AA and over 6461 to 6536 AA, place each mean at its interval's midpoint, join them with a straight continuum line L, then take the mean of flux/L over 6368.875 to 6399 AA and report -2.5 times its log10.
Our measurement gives -0.045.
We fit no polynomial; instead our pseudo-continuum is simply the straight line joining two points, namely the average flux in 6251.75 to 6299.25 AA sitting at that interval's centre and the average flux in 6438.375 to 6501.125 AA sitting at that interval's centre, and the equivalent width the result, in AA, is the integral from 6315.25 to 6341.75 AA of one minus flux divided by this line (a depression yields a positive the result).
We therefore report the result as -0.7 AA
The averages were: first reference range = 16.3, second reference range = 16.7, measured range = 16.9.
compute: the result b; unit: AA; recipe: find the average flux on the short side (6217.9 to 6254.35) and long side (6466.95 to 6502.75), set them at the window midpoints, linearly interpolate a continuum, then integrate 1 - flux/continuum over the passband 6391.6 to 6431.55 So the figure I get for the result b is -1.5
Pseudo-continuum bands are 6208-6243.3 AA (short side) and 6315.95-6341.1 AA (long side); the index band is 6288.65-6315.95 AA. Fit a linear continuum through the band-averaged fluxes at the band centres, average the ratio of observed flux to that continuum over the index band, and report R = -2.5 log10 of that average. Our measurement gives 0.04 mag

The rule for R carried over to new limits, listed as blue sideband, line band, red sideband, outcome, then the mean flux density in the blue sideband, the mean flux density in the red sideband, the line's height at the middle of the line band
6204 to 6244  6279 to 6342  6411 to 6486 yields -0.002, 16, 17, 16.4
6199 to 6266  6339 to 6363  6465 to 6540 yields 0.004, 16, 16.9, 16.4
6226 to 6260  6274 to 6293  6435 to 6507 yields -0.031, 15.7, 16.8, 15.9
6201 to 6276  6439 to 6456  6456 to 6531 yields 0.008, 16.1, 16.9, 16.7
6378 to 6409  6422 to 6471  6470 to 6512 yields 0.017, 17.3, 16.7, 17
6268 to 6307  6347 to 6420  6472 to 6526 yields -0.024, 16.3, 16.9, 16.6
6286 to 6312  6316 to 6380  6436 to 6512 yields -0.038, 15.9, 16.7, 16.1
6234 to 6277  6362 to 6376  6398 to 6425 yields 0.029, 16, 17.1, 16.8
